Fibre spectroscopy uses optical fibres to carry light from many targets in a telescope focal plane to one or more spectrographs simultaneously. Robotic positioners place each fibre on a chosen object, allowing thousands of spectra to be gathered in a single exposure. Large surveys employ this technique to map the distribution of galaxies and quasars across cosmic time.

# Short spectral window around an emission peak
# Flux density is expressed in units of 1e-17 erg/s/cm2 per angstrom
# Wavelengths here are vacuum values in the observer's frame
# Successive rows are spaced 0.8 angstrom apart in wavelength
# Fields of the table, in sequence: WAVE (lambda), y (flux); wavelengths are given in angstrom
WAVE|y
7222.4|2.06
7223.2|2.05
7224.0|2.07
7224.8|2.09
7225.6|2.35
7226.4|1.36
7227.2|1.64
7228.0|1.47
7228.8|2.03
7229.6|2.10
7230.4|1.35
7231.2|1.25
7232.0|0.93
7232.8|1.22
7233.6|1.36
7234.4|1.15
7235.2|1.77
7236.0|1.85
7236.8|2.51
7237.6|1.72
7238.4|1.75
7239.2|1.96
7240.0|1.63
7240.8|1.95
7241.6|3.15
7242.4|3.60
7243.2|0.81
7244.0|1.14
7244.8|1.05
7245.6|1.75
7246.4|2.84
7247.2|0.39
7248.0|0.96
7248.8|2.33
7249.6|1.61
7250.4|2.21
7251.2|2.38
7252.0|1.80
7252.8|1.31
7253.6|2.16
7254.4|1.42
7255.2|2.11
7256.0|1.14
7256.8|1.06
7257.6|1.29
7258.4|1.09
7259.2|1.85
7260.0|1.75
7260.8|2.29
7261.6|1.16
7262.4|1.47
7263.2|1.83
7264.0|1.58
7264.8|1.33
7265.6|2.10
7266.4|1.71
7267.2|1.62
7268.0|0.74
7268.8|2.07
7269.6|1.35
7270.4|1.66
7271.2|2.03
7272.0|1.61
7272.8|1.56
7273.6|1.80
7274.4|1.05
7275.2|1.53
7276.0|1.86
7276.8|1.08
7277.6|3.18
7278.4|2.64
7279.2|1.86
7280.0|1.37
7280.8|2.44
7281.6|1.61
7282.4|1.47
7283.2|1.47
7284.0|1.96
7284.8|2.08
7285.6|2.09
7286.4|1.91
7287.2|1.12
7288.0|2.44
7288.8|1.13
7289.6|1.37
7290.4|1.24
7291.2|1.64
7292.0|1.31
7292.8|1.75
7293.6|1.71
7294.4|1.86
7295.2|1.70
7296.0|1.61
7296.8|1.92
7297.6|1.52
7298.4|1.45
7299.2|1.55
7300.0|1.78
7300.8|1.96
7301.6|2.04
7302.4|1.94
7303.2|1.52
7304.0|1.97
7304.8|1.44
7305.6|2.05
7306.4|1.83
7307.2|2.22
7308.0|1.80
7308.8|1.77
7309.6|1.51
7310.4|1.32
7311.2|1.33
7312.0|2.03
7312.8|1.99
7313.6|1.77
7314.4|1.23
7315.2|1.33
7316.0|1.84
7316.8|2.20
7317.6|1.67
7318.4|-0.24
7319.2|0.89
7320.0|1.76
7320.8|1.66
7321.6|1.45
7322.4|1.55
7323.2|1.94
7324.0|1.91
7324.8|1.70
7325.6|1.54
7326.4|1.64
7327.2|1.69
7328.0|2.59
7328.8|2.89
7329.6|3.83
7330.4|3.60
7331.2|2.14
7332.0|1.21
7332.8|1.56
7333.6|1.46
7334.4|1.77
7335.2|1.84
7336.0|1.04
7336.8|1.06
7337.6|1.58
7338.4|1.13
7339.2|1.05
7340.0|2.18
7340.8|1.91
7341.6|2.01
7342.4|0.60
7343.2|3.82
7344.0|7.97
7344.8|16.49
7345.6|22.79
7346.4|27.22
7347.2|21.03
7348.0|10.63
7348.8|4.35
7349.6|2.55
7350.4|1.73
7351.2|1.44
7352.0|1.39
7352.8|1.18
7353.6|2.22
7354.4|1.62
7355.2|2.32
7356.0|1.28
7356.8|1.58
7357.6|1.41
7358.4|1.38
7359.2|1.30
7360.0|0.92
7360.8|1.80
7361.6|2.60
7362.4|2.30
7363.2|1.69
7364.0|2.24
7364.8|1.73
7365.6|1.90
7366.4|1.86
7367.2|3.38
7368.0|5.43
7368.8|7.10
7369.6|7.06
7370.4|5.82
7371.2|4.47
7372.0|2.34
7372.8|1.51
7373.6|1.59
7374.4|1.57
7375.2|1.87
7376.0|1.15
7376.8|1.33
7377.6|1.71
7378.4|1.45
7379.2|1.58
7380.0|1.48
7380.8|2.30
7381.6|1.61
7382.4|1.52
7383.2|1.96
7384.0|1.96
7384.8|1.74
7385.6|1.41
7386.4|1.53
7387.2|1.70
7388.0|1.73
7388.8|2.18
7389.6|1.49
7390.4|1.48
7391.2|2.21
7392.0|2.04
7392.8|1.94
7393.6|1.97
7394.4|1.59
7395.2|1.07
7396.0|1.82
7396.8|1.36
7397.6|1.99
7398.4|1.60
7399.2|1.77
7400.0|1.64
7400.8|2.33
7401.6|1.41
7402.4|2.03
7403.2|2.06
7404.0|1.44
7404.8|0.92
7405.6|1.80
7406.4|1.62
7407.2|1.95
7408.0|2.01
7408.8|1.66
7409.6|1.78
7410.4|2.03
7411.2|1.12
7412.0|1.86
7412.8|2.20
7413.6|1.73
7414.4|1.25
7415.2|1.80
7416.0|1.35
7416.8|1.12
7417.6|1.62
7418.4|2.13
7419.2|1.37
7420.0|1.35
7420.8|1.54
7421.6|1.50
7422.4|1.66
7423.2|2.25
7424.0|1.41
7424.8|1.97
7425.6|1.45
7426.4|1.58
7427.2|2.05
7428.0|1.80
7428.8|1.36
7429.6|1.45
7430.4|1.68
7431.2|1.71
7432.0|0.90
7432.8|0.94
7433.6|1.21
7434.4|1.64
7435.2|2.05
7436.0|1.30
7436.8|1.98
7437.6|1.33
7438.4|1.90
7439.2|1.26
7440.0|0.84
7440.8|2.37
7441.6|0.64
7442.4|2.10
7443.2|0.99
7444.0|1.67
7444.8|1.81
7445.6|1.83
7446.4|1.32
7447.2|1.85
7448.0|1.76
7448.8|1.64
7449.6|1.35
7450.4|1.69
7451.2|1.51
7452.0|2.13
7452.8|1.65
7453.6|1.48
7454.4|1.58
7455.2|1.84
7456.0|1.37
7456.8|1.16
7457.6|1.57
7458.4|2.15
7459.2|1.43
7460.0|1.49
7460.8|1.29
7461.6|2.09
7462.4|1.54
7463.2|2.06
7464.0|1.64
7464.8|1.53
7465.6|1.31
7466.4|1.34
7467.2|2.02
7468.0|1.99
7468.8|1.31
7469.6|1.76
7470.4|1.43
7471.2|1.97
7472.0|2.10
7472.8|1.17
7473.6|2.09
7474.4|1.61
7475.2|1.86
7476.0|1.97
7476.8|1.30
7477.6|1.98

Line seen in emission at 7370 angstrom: [N II] 6583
